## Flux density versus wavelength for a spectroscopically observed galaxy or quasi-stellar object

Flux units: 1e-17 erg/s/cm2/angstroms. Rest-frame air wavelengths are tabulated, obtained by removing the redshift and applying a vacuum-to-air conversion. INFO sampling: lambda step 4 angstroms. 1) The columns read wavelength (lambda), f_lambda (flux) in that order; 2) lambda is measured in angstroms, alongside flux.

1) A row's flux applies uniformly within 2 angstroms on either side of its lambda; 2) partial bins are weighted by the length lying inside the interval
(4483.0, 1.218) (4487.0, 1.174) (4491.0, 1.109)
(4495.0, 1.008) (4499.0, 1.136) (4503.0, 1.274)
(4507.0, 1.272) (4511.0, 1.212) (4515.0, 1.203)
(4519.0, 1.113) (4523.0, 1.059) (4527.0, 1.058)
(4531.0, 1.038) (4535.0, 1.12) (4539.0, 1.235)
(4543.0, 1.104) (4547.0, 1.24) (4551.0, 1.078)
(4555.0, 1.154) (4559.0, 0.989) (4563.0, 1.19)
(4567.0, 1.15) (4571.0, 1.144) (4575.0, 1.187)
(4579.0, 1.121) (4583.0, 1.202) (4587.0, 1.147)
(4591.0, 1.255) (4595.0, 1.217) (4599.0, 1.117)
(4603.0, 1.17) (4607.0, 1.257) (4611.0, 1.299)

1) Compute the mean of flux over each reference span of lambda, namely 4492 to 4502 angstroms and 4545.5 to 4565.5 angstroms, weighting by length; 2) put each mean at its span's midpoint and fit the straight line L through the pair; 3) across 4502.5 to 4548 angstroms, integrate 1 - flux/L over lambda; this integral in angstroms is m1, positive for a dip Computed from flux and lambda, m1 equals -1.8 angstroms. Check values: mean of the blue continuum 1.1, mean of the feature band 1.16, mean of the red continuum 1.13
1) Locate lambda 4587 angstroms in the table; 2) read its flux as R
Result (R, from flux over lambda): 1.147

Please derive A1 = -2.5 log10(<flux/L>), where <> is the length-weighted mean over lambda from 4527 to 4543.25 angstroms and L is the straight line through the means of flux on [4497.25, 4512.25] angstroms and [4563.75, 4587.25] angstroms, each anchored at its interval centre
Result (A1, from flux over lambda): 0.07 mag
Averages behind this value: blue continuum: 1.23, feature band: 1.12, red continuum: 1.16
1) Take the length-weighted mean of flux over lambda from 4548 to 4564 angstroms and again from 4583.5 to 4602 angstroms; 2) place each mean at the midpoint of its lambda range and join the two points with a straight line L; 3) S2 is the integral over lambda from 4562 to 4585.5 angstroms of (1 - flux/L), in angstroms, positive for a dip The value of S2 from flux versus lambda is -0.4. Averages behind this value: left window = 1.11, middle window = 1.16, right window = 1.18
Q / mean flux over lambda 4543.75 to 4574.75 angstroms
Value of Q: 1.14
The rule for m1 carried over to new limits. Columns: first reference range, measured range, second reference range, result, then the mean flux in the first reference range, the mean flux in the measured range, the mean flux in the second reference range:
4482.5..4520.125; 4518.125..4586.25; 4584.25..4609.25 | 3.2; 1.17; 1.13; 1.2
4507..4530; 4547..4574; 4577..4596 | 0.9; 1.14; 1.13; 1.19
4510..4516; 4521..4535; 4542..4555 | 1.4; 1.21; 1.06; 1.15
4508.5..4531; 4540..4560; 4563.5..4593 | 0.4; 1.12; 1.13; 1.17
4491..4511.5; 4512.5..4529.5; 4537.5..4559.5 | 0.7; 1.17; 1.11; 1.14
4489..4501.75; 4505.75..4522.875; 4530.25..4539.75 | -1.1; 1.1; 1.18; 1.13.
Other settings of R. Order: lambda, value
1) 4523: 1.059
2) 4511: 1.212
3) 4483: 1.218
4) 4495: 1.008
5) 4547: 1.24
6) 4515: 1.203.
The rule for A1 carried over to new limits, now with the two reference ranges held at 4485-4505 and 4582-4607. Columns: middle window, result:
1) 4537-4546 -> -0.013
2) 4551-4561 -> 0.095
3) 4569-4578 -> 0.017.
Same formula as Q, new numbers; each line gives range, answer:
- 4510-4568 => 1.13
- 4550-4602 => 1.15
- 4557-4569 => 1.11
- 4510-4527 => 1.13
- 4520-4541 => 1.1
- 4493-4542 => 1.14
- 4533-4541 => 1.18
